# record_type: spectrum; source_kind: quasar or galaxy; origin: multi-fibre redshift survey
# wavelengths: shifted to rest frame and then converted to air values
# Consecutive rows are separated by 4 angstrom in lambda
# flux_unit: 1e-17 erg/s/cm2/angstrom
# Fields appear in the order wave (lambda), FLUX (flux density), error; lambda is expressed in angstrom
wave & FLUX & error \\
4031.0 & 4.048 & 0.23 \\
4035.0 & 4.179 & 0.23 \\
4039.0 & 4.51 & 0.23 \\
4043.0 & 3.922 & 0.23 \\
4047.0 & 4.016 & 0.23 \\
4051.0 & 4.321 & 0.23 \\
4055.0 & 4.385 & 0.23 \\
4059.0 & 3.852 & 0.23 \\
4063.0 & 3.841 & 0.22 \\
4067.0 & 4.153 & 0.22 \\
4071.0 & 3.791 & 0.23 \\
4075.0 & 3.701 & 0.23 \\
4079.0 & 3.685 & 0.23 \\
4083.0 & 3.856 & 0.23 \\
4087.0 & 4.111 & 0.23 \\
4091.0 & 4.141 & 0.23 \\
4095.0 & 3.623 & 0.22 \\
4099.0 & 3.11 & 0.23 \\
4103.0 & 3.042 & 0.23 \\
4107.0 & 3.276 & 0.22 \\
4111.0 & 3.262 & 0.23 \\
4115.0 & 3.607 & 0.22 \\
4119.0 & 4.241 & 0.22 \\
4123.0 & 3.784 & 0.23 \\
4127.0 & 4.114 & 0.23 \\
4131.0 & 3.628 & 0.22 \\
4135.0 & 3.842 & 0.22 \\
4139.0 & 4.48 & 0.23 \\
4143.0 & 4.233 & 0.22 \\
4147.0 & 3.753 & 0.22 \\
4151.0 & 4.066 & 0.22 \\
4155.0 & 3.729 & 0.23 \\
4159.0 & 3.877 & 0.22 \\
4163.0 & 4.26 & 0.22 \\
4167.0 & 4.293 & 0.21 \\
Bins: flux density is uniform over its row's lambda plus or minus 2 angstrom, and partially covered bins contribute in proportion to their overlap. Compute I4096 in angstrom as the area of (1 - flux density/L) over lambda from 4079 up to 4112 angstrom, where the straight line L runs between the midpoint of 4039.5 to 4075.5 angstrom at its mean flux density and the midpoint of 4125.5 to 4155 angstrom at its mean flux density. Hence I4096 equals 3.7 angstrom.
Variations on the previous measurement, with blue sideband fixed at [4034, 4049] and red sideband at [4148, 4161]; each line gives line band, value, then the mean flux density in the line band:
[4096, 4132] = 3.7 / 3.56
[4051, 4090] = 1.2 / 3.96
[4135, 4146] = -0.8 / 4.21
